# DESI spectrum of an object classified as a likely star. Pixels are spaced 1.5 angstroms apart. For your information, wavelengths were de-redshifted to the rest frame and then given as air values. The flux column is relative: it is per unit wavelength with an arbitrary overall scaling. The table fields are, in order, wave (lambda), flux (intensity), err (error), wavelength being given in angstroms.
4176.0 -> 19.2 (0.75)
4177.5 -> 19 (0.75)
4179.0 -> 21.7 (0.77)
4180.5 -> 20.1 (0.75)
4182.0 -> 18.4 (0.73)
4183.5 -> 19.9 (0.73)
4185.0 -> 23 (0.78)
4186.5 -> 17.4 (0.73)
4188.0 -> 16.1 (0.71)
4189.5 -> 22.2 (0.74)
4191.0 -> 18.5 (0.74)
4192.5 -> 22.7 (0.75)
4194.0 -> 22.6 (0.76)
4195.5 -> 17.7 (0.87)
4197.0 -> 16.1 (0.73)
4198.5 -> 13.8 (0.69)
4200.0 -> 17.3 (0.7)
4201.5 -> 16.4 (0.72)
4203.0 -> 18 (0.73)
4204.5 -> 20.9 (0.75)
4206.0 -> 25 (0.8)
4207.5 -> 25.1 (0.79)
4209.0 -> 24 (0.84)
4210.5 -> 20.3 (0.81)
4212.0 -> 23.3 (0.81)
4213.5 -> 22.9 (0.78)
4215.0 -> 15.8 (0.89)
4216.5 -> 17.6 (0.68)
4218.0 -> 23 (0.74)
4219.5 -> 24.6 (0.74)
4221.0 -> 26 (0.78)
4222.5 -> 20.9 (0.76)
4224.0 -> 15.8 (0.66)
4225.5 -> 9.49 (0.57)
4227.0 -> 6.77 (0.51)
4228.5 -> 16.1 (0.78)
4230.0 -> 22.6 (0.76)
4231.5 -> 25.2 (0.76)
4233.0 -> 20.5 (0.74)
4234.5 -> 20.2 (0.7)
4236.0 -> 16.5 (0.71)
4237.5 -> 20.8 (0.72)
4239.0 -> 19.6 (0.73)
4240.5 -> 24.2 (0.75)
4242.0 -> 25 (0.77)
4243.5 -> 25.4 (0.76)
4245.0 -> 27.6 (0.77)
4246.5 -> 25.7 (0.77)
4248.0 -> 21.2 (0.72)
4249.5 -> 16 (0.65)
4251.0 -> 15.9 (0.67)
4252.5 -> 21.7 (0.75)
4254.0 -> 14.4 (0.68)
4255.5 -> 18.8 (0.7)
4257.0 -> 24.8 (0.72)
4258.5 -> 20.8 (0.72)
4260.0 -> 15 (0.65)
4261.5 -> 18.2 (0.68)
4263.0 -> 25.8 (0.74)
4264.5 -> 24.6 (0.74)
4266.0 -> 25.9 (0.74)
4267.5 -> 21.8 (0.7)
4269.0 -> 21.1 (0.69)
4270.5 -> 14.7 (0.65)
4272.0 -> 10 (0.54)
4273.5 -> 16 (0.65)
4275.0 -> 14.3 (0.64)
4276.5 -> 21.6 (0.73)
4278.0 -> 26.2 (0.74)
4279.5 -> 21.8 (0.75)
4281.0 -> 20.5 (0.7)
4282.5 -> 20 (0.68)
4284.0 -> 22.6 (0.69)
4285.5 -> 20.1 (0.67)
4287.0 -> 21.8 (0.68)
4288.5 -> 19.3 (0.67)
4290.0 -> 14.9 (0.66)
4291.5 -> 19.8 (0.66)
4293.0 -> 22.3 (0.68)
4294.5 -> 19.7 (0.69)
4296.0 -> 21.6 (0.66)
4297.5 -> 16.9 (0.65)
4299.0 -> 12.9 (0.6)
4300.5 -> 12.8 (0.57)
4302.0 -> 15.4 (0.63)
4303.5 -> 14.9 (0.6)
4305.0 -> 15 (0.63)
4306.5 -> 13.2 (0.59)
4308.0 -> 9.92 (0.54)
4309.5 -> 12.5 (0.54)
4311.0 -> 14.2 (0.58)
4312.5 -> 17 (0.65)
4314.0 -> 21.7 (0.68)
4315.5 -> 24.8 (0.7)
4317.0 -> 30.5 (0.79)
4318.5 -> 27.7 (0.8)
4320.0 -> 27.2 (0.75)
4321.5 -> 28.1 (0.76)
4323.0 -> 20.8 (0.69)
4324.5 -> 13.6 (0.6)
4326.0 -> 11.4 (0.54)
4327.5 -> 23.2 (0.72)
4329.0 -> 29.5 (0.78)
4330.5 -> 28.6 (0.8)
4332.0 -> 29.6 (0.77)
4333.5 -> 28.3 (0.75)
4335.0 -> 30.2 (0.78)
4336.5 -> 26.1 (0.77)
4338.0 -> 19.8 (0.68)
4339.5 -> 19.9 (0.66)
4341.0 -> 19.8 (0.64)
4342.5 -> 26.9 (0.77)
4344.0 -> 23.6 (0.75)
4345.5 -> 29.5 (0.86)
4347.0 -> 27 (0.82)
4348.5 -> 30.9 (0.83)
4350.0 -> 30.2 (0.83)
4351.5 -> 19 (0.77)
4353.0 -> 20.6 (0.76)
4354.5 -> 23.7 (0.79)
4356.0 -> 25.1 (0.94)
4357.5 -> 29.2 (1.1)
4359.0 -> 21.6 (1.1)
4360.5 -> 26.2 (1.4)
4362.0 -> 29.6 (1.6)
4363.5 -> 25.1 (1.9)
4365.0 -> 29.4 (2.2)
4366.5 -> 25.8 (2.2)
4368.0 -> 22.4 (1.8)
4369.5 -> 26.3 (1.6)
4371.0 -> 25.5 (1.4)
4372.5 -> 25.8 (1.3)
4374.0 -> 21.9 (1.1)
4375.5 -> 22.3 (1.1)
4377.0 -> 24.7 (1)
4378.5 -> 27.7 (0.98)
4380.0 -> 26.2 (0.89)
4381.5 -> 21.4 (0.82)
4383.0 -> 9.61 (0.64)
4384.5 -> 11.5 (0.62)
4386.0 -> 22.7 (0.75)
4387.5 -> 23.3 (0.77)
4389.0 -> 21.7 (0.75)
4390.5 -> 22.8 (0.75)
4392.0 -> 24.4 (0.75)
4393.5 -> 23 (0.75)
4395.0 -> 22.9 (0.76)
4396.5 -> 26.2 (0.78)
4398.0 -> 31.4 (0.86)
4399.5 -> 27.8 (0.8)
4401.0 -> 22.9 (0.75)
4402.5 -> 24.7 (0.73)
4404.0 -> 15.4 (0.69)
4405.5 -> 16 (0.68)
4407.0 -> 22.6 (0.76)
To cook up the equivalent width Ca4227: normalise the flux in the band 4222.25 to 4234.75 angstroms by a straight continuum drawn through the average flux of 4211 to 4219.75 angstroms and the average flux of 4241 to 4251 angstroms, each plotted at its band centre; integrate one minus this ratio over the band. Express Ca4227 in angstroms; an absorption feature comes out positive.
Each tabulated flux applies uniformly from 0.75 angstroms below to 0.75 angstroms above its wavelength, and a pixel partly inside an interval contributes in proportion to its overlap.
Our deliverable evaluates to 2.6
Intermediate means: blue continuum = 21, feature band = 17.3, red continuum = 22.9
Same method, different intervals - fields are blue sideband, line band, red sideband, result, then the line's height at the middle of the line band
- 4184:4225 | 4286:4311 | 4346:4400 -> 6.7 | 22.5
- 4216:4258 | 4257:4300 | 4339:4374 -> 4.5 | 22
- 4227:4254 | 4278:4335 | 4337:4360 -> 6.9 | 23.1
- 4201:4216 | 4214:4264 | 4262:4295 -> 1.6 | 20.8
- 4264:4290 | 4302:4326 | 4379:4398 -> 1.8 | 20.6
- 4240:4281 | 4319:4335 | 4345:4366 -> 0.1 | 24.5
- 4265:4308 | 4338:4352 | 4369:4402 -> -2.5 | 21.3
